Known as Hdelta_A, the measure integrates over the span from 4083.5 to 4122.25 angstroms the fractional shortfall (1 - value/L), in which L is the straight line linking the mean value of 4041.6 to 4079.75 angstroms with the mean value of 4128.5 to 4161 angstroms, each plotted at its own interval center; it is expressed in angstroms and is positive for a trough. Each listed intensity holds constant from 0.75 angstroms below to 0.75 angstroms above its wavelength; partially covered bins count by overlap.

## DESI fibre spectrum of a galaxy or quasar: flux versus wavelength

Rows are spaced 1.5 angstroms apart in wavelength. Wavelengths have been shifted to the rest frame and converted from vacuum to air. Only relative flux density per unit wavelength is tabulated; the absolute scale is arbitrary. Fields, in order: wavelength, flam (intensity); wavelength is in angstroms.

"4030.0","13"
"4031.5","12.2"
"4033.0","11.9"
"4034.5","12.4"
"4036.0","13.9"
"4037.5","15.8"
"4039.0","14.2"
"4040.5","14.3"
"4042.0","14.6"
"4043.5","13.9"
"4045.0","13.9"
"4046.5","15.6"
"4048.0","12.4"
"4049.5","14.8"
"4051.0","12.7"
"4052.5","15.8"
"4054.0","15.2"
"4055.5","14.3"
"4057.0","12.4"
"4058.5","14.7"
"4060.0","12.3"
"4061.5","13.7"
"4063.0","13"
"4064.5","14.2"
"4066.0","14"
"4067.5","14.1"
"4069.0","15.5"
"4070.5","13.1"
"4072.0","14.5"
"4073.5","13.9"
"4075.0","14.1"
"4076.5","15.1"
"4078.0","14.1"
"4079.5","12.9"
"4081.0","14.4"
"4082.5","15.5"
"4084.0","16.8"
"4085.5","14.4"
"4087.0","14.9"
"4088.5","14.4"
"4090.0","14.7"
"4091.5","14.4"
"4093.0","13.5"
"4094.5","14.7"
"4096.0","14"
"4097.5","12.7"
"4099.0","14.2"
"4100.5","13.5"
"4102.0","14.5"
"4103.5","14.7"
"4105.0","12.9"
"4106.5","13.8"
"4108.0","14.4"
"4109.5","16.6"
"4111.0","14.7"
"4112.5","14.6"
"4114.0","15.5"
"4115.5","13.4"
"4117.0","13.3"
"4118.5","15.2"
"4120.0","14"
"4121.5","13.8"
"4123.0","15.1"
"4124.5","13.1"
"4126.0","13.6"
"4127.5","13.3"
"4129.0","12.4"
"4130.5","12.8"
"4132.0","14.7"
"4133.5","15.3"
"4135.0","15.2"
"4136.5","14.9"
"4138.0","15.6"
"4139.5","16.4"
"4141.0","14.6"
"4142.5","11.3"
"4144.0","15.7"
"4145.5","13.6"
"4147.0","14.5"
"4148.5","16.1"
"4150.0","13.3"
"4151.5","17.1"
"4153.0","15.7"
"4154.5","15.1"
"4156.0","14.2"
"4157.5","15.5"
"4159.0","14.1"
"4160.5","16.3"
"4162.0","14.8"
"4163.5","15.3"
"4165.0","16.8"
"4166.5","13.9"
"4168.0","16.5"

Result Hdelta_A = 0.1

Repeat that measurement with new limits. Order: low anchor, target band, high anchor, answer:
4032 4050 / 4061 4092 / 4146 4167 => -0.1 angstroms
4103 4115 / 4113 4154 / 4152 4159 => 1.2 angstroms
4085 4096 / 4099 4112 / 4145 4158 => 0.2 angstroms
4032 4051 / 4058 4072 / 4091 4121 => 0.2 angstroms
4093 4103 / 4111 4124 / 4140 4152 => -0.2 angstroms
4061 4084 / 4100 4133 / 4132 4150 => 1.1 angstroms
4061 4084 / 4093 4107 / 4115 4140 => 0.4 angstroms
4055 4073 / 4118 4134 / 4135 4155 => 0.8 angstroms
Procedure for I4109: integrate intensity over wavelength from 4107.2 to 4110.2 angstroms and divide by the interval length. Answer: 15.5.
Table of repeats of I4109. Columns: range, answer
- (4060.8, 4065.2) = 13.6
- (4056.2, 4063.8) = 13.2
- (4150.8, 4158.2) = 15.5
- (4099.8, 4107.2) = 13.9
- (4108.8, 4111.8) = 15.6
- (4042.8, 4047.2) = 14.5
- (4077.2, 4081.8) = 13.8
